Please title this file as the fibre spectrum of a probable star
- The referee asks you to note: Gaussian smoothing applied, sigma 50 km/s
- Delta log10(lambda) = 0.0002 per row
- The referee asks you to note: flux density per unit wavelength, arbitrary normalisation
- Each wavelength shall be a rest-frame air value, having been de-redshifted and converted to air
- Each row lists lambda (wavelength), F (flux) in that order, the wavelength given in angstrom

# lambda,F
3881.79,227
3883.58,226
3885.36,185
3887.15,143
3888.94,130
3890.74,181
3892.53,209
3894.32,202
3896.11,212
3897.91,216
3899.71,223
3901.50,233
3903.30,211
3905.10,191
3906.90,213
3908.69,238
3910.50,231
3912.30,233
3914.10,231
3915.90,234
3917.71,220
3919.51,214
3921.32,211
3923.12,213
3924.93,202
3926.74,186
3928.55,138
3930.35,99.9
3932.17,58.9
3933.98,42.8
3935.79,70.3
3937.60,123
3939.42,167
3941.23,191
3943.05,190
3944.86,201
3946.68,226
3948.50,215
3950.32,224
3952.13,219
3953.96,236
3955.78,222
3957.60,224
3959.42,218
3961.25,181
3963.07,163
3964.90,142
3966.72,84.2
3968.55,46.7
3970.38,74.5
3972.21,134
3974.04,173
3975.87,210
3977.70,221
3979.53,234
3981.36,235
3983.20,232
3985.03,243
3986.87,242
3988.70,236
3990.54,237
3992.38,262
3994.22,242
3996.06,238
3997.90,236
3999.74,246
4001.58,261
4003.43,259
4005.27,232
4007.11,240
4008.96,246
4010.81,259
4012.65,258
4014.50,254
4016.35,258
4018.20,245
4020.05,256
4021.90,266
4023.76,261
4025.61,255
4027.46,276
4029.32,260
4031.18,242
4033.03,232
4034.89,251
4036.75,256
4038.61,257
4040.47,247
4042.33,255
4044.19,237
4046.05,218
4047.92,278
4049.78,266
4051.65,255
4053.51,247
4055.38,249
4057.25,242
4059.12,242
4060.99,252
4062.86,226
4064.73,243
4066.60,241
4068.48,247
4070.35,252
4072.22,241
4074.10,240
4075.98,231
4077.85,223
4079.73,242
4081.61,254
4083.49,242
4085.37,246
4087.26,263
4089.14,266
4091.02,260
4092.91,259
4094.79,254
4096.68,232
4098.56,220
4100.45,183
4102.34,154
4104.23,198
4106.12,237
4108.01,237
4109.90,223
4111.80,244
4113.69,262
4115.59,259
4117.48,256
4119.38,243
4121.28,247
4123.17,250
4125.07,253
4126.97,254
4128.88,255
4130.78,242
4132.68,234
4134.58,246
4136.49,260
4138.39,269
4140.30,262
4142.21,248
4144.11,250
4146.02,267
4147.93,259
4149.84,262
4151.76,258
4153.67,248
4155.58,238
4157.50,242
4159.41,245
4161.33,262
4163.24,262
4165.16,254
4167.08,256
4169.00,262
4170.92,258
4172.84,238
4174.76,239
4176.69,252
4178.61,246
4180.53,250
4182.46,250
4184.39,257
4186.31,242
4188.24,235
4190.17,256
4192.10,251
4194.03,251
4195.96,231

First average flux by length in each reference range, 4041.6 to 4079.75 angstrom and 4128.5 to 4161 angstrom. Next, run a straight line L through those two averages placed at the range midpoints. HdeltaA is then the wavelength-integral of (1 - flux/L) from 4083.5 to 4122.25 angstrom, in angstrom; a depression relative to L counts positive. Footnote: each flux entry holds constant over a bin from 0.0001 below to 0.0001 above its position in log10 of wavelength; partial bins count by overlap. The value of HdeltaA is 1.7 angstrom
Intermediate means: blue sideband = 244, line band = 237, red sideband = 252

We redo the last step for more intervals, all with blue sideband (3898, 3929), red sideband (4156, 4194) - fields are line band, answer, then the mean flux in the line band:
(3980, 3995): -1.1 angstrom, 241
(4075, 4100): -0.6 angstrom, 244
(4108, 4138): -0.7 angstrom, 249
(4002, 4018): -1.6 angstrom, 251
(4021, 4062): -3.6 angstrom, 252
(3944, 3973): 5.8 angstrom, 176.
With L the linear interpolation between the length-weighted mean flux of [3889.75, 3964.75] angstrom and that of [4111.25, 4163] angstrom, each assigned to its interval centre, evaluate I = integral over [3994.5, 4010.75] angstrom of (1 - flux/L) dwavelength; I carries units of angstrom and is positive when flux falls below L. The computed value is -2.4 angstrom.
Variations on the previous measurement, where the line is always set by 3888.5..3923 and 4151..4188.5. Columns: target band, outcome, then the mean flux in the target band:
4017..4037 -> -2.1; 255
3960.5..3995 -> 5.3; 189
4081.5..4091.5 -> -0.7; 255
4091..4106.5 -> 1.4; 219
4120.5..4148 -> -0.9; 253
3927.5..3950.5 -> 7.4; 148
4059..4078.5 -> -0.3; 240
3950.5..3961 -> 0.0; 221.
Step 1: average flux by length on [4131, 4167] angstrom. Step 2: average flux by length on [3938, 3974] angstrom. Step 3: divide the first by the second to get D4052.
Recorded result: 1.4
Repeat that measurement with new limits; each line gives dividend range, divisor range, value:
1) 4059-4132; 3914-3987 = 1.34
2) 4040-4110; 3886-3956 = 1.27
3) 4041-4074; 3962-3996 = 1.29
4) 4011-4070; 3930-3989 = 1.43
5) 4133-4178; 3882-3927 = 1.22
